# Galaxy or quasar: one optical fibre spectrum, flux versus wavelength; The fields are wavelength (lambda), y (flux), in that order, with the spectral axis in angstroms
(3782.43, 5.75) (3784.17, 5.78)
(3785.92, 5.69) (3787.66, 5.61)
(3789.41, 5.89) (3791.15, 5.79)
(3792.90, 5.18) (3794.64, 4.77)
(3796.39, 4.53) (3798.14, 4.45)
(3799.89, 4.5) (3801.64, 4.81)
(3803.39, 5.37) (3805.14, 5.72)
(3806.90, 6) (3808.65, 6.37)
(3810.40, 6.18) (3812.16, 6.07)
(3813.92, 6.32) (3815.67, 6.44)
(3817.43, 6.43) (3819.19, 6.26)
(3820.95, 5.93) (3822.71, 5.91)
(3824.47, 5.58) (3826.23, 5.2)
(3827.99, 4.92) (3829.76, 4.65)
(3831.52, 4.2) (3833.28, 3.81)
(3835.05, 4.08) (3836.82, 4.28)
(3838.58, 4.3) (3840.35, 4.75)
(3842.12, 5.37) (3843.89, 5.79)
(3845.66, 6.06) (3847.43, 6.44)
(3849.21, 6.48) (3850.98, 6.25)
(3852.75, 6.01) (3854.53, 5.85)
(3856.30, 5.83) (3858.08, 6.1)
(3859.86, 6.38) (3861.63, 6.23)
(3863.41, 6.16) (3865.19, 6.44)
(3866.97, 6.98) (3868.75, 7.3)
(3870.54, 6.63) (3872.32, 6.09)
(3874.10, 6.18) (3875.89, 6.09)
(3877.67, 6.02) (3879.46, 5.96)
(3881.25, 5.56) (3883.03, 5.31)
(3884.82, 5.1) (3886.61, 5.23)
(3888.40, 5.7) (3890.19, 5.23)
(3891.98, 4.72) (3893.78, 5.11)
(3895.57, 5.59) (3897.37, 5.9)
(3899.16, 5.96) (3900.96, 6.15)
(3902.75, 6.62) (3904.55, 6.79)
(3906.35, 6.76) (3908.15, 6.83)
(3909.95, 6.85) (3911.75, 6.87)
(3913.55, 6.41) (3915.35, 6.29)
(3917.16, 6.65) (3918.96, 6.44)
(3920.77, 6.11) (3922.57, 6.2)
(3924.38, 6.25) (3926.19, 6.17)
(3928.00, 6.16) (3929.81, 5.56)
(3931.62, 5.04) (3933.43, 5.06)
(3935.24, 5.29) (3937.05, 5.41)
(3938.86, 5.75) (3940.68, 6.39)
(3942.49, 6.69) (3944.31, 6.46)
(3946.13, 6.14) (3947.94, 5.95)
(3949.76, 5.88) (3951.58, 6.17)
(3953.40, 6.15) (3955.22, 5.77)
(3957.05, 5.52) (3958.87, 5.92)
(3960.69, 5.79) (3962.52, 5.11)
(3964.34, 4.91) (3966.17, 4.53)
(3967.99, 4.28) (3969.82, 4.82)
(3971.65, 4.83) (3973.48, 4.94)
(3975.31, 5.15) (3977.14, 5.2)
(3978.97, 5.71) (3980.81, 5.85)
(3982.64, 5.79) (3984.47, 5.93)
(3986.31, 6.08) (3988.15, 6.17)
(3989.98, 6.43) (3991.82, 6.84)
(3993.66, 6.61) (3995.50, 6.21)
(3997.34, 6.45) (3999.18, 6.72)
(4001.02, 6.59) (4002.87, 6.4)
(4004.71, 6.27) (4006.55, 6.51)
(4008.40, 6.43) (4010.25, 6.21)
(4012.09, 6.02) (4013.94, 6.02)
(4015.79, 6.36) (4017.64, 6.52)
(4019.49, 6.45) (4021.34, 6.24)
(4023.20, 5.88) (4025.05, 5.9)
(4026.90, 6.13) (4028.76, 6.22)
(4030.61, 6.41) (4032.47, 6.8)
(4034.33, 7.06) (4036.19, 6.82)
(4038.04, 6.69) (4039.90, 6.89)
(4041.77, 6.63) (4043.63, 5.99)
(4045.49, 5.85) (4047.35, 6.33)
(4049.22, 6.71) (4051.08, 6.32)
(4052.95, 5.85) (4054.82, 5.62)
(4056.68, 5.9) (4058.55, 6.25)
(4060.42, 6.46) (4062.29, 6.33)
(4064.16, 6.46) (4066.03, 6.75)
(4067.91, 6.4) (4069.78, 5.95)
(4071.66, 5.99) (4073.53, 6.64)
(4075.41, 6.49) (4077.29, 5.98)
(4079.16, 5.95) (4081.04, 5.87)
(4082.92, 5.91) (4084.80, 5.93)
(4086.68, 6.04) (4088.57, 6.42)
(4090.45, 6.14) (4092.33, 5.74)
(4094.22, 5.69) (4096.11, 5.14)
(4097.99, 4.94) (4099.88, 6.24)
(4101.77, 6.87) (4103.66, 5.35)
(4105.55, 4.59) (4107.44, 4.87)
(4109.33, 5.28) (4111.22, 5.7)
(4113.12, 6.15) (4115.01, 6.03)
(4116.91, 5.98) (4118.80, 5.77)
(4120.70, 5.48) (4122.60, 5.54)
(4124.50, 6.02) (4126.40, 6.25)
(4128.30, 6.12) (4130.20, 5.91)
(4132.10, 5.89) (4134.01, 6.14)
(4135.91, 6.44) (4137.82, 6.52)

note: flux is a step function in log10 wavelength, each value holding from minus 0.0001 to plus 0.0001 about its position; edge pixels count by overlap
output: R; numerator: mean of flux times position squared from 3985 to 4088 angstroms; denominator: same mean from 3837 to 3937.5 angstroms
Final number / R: 1.14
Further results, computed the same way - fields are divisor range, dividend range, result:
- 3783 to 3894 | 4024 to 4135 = 1.22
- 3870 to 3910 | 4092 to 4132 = 1.08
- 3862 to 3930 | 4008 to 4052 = 1.11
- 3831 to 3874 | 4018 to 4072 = 1.21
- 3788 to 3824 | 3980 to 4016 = 1.23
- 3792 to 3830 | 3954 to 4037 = 1.19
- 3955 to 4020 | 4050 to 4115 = 1.06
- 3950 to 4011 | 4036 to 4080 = 1.12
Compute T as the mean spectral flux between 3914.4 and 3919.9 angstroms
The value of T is 6.45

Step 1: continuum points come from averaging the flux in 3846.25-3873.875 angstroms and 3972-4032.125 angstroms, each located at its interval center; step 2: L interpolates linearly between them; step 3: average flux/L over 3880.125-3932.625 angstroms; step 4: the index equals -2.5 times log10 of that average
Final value 0.05 mag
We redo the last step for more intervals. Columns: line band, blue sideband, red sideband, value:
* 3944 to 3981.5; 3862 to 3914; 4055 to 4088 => 0.12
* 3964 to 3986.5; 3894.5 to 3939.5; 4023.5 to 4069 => 0.19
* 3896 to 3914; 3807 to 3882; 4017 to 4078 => -0.09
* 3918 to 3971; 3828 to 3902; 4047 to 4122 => 0.01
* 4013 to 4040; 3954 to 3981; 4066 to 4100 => -0.15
